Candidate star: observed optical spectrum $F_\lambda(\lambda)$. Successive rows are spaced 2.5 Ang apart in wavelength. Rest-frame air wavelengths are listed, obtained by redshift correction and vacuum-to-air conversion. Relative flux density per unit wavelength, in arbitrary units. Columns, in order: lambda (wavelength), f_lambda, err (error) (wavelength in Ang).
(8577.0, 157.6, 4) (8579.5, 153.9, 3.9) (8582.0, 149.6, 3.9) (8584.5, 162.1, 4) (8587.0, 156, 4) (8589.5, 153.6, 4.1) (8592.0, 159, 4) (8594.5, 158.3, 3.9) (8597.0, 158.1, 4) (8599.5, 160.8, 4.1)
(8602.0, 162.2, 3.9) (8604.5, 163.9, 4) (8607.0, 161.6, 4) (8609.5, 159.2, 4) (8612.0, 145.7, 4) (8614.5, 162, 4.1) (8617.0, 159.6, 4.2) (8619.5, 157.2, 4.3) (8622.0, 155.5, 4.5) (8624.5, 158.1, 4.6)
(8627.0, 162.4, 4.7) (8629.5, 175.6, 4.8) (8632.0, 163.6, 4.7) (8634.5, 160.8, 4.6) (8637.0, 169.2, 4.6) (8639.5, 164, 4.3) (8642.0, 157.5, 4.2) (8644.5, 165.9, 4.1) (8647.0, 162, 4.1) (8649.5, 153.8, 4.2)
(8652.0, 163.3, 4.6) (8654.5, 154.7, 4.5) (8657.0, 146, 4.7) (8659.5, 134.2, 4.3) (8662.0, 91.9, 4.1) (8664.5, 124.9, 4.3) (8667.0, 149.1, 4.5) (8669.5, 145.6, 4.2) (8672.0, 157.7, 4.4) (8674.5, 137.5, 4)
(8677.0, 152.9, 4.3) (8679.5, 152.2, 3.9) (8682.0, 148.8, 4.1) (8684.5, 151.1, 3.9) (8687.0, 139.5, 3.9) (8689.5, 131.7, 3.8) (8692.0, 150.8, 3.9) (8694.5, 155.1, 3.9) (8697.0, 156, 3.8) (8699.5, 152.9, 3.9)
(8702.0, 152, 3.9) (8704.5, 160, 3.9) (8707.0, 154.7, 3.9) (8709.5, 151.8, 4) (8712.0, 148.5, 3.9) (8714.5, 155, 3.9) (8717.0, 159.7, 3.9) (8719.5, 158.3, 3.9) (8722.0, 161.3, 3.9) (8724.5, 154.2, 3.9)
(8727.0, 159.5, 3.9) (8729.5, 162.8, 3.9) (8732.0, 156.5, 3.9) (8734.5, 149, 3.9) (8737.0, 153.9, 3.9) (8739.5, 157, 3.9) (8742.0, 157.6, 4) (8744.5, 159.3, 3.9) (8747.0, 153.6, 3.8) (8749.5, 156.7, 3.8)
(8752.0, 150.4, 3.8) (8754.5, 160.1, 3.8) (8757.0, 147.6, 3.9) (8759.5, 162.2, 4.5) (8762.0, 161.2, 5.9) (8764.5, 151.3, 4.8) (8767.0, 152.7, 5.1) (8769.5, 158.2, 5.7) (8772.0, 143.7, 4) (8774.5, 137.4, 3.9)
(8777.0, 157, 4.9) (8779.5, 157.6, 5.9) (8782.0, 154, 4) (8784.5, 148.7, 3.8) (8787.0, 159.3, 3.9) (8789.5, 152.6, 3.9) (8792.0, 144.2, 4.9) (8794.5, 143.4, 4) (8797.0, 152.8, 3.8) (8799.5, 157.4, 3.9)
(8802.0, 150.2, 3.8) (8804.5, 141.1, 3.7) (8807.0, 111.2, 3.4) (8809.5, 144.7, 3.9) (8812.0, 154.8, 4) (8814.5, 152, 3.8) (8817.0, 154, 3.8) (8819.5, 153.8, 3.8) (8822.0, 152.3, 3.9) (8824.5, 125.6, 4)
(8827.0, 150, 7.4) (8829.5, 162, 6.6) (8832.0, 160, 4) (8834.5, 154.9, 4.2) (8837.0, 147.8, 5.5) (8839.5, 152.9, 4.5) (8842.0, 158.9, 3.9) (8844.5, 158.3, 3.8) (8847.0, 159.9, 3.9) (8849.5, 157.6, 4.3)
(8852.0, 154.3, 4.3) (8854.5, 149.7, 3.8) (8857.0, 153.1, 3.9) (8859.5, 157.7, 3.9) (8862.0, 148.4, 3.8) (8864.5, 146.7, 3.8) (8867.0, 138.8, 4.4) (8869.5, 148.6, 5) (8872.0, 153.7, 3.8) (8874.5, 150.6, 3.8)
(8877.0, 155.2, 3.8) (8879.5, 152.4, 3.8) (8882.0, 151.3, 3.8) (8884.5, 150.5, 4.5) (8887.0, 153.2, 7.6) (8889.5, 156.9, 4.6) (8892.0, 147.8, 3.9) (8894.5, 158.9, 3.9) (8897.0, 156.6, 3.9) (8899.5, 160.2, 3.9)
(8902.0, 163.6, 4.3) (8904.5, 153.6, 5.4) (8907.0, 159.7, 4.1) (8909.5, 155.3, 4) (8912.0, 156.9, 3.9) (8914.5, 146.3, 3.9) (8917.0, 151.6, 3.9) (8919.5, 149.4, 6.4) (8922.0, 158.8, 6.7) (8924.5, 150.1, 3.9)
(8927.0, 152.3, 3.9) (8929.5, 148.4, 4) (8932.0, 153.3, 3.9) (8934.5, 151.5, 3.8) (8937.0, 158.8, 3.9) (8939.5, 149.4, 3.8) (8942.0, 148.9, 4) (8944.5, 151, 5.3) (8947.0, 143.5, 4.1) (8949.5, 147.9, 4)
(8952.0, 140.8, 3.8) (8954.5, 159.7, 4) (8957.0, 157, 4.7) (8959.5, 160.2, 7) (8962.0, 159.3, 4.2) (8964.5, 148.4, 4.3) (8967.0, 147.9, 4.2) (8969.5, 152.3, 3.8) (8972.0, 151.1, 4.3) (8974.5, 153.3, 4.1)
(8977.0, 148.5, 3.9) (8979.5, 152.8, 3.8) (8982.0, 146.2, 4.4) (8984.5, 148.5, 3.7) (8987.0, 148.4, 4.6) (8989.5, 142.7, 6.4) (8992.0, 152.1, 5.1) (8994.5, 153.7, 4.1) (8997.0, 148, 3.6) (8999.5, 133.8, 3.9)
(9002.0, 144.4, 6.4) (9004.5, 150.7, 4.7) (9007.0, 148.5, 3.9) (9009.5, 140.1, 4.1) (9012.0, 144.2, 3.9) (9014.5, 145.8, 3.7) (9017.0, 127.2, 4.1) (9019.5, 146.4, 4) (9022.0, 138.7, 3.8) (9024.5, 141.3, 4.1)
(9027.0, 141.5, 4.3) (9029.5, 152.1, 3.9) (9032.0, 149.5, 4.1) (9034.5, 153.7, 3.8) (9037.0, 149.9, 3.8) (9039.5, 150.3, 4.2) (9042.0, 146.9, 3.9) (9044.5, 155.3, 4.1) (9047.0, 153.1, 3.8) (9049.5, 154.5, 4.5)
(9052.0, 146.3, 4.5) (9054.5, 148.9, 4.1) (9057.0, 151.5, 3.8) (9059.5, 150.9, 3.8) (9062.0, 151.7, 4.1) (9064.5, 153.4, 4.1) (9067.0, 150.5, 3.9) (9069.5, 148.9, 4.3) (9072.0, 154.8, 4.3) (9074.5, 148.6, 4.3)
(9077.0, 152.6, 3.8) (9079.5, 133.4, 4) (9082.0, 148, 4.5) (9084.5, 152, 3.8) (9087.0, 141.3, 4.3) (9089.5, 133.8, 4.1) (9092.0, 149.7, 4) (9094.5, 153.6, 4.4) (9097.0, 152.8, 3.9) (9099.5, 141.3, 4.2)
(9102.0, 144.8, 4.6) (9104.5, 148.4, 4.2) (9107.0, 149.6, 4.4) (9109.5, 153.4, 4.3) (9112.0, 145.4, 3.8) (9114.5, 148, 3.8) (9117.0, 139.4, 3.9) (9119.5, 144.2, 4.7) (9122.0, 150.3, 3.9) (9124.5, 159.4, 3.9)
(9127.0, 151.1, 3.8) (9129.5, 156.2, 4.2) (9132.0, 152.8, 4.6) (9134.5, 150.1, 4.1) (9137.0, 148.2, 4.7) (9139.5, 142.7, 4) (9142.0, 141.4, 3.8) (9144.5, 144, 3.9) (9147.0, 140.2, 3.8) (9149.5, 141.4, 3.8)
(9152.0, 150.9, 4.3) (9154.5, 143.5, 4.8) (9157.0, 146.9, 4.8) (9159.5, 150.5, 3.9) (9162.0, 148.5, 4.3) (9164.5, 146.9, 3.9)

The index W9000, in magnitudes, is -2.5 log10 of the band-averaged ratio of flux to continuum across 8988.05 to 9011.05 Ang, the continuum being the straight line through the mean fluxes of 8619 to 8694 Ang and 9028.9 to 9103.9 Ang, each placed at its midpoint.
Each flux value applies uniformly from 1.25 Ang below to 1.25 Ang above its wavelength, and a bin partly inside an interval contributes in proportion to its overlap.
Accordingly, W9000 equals 0.03 mag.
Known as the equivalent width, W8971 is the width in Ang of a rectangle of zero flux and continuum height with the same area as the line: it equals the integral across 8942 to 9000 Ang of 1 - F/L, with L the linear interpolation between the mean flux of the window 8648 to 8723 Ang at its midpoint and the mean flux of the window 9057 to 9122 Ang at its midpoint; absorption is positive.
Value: -0.84 Ang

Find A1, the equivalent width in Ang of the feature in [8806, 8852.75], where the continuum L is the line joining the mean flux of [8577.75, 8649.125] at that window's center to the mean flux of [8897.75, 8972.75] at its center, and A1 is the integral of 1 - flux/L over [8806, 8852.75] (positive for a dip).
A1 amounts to 1.3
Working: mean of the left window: 160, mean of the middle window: 151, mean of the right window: 153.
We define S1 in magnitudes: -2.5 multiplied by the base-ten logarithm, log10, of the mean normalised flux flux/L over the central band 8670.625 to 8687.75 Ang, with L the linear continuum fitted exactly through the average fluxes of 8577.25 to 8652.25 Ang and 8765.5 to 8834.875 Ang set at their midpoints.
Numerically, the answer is 0.05 mag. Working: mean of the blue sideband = 160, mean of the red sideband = 149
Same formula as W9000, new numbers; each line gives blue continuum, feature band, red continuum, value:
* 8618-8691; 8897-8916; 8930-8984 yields -0.036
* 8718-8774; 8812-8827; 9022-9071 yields 0.042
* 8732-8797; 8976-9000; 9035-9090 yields 0.017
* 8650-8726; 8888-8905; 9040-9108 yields -0.059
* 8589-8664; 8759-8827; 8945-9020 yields 0.024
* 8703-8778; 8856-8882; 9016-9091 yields 0.010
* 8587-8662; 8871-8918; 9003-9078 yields -0.021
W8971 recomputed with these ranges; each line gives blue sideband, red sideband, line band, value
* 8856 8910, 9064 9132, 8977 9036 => 1.85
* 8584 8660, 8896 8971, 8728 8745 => 0.04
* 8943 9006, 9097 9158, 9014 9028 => 0.86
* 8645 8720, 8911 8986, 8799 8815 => 0.68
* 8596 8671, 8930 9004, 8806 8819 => 0.66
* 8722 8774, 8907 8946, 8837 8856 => -0.21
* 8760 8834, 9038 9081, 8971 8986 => 0.00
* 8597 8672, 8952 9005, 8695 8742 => -0.61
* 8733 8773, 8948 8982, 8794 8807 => 0.71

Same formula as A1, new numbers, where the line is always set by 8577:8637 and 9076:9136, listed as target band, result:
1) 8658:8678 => 2.7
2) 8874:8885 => 0.1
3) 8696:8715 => 0.4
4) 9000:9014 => 0.5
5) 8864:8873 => 0.4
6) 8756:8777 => 0.5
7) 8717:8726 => -0.1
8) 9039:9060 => -0.2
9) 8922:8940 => -0.1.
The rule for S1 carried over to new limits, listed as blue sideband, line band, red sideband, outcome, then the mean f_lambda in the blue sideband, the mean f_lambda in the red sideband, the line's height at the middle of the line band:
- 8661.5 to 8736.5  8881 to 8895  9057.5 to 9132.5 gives -0.025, 150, 149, 149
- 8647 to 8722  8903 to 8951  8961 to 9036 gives -0.033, 148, 147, 147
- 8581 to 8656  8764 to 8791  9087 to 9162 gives 0.027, 160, 147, 156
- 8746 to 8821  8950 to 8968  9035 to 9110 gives -0.025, 151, 149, 150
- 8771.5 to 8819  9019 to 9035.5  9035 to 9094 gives 0.022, 148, 149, 149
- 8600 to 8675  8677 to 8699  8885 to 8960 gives 0.040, 154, 153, 154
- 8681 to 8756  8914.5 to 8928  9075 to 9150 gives -0.011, 154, 147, 150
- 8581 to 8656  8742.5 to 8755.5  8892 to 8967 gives 0.007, 160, 153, 157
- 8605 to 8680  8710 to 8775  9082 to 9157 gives -0.020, 154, 147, 152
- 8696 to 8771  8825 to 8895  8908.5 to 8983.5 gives 0.003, 156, 152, 153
